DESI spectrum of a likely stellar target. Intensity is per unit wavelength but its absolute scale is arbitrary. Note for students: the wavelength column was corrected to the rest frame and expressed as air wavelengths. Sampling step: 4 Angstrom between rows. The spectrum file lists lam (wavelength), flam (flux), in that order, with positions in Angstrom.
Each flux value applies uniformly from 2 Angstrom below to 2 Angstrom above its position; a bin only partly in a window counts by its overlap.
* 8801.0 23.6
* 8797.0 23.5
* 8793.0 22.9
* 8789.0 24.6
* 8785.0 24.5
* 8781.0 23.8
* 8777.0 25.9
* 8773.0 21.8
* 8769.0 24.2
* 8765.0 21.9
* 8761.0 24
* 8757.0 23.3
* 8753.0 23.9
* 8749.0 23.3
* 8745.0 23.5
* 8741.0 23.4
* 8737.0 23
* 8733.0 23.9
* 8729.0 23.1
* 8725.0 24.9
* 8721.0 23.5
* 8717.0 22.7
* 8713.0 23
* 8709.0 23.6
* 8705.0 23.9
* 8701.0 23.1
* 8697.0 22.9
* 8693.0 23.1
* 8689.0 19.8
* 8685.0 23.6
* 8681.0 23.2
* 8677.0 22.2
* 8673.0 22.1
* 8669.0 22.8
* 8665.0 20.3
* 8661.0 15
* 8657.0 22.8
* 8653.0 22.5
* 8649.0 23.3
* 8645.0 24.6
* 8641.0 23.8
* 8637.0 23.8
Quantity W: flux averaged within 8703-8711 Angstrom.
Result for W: 23.8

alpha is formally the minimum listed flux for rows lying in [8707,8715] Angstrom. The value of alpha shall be 23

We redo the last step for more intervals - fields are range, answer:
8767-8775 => 21.8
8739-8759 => 23.3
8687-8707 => 19.8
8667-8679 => 22.1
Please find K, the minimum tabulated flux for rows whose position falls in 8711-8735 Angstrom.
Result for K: 22.7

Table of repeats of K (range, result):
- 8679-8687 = 23.2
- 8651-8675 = 15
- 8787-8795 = 22.9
